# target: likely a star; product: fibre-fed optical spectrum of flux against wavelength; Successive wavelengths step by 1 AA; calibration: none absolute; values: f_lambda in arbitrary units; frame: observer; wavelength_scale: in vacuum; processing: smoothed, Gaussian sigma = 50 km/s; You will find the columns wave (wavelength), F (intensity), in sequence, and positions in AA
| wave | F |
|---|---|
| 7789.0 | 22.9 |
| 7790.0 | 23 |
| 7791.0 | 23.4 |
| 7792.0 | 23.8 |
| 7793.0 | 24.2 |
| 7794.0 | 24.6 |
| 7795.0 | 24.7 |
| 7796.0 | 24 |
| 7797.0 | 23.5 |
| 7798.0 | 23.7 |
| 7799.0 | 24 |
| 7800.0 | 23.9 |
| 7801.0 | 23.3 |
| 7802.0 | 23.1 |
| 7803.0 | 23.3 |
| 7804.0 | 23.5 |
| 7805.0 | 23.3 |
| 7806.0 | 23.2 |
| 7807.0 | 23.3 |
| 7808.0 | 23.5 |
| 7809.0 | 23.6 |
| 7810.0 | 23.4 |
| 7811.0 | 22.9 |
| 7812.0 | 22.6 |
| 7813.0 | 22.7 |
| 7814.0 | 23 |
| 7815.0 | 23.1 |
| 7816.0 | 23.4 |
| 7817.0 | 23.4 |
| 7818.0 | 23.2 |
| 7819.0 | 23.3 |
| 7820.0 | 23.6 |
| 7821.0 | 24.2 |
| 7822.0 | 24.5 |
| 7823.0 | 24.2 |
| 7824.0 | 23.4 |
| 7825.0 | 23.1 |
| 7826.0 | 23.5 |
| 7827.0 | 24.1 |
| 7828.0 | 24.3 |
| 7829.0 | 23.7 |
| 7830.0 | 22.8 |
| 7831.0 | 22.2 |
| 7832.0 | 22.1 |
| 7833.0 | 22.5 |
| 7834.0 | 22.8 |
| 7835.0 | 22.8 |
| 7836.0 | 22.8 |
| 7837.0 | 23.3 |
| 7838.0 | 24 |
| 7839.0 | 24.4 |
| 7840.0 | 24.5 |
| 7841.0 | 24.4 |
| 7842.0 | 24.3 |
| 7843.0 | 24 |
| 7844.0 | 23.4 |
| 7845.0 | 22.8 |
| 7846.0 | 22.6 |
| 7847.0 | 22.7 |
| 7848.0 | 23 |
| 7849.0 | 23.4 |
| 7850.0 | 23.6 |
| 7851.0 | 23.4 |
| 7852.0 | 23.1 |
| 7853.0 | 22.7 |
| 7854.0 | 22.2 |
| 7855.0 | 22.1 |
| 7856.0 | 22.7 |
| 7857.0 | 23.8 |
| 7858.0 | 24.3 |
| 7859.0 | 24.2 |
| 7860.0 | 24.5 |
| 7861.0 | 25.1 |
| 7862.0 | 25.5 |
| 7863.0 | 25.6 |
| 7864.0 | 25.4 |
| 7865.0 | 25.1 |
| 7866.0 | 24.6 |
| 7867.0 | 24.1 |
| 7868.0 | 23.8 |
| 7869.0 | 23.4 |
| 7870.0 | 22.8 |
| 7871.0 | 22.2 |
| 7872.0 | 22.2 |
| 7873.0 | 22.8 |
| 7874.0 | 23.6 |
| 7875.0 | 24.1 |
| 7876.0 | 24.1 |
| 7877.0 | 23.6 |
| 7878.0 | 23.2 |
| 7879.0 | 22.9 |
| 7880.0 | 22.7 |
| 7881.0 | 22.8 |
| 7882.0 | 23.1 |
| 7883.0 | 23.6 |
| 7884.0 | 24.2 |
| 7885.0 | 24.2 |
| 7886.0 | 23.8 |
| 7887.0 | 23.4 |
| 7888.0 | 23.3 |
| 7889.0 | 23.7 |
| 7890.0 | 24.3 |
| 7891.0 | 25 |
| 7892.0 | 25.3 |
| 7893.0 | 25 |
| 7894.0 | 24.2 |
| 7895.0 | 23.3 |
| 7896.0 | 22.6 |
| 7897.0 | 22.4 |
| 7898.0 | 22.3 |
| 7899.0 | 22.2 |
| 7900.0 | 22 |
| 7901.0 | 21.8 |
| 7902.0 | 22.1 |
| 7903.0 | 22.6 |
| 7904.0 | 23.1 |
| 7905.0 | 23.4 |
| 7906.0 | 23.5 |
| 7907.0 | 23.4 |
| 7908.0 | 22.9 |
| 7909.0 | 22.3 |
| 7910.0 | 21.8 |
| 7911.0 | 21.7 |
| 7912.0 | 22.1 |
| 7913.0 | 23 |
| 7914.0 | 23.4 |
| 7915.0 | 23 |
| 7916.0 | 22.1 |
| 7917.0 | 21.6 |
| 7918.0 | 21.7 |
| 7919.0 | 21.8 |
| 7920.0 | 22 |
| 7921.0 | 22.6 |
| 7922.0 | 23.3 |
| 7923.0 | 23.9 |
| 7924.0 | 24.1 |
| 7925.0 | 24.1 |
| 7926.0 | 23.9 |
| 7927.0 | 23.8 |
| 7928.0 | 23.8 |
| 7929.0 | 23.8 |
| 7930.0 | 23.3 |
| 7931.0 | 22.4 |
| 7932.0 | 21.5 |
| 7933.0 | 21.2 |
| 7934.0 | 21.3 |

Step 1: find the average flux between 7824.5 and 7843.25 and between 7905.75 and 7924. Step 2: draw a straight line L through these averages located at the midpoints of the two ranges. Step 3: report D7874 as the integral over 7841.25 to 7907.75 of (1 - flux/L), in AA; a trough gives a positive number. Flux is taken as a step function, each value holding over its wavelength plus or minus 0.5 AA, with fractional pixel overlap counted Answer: -1.4 AA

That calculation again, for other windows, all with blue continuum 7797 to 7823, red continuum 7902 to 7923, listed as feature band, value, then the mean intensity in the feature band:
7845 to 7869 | -0.8 AA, 23.8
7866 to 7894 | -1.0 AA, 23.6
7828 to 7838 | 0.1 AA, 22.9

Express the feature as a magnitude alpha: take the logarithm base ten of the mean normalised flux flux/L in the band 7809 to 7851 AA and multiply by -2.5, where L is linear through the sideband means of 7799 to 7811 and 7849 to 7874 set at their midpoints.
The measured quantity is 0.008 mag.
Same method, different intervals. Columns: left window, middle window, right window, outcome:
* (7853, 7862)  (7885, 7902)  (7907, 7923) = -0.023 mag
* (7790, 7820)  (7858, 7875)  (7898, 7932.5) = -0.046 mag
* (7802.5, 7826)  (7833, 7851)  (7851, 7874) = 0.007 mag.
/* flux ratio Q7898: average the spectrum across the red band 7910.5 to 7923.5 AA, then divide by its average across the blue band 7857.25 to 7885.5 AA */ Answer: 0.9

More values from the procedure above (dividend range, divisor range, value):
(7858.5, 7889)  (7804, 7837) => 1.02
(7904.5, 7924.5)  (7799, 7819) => 0.97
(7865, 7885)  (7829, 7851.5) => 1.01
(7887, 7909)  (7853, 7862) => 0.98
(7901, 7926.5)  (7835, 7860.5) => 0.97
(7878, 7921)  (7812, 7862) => 0.98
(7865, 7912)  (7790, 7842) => 0.99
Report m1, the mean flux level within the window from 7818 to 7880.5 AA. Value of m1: 23.5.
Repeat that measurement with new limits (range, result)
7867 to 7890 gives 23.4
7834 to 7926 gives 23.3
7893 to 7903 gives 22.7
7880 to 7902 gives 23.4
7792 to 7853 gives 23.4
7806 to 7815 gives 23.1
